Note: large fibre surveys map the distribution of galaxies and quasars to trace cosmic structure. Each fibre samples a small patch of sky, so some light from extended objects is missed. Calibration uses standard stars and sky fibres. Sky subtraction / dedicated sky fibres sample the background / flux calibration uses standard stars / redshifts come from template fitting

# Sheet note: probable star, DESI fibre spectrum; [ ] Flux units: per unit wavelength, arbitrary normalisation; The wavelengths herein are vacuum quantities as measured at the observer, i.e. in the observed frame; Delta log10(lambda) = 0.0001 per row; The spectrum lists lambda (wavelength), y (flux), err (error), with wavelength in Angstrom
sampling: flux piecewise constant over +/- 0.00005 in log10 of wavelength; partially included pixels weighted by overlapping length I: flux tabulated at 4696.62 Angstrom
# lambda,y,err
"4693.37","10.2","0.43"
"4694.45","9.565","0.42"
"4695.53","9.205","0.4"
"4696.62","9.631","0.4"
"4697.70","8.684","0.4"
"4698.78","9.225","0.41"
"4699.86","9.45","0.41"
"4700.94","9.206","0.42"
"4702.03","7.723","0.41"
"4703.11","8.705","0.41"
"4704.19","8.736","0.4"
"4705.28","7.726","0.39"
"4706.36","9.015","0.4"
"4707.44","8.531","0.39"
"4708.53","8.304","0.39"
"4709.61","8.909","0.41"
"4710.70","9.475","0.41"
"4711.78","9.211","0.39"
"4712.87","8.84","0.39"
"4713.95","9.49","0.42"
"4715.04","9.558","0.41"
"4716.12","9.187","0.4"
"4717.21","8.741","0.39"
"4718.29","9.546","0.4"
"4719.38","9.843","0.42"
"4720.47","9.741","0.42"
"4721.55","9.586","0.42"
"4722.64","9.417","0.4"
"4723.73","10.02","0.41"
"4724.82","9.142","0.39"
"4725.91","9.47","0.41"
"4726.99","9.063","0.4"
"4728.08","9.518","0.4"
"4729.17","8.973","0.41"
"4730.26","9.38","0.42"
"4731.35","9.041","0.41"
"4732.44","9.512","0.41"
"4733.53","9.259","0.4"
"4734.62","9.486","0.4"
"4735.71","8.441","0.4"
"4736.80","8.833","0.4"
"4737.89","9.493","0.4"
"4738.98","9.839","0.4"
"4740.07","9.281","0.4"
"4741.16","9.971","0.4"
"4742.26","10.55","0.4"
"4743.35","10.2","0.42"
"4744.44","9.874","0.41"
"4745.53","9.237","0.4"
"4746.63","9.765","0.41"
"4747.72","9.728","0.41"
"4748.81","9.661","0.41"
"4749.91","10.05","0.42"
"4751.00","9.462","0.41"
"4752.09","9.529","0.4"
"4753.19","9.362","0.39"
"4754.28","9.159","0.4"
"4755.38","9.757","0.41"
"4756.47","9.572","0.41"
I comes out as 9.631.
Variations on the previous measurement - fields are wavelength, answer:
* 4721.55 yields 9.586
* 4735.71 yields 8.441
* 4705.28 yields 7.726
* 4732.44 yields 9.512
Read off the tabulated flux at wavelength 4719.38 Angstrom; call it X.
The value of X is 9.843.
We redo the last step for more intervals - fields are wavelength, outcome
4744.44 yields 9.874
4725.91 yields 9.47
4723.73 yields 10.02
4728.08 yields 9.518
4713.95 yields 9.49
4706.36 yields 9.015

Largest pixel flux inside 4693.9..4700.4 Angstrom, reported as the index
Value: 9.631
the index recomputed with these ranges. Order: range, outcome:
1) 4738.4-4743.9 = 10.55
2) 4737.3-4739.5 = 9.839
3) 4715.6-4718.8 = 9.546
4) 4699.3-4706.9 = 9.45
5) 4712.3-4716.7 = 9.558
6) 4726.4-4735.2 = 9.518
